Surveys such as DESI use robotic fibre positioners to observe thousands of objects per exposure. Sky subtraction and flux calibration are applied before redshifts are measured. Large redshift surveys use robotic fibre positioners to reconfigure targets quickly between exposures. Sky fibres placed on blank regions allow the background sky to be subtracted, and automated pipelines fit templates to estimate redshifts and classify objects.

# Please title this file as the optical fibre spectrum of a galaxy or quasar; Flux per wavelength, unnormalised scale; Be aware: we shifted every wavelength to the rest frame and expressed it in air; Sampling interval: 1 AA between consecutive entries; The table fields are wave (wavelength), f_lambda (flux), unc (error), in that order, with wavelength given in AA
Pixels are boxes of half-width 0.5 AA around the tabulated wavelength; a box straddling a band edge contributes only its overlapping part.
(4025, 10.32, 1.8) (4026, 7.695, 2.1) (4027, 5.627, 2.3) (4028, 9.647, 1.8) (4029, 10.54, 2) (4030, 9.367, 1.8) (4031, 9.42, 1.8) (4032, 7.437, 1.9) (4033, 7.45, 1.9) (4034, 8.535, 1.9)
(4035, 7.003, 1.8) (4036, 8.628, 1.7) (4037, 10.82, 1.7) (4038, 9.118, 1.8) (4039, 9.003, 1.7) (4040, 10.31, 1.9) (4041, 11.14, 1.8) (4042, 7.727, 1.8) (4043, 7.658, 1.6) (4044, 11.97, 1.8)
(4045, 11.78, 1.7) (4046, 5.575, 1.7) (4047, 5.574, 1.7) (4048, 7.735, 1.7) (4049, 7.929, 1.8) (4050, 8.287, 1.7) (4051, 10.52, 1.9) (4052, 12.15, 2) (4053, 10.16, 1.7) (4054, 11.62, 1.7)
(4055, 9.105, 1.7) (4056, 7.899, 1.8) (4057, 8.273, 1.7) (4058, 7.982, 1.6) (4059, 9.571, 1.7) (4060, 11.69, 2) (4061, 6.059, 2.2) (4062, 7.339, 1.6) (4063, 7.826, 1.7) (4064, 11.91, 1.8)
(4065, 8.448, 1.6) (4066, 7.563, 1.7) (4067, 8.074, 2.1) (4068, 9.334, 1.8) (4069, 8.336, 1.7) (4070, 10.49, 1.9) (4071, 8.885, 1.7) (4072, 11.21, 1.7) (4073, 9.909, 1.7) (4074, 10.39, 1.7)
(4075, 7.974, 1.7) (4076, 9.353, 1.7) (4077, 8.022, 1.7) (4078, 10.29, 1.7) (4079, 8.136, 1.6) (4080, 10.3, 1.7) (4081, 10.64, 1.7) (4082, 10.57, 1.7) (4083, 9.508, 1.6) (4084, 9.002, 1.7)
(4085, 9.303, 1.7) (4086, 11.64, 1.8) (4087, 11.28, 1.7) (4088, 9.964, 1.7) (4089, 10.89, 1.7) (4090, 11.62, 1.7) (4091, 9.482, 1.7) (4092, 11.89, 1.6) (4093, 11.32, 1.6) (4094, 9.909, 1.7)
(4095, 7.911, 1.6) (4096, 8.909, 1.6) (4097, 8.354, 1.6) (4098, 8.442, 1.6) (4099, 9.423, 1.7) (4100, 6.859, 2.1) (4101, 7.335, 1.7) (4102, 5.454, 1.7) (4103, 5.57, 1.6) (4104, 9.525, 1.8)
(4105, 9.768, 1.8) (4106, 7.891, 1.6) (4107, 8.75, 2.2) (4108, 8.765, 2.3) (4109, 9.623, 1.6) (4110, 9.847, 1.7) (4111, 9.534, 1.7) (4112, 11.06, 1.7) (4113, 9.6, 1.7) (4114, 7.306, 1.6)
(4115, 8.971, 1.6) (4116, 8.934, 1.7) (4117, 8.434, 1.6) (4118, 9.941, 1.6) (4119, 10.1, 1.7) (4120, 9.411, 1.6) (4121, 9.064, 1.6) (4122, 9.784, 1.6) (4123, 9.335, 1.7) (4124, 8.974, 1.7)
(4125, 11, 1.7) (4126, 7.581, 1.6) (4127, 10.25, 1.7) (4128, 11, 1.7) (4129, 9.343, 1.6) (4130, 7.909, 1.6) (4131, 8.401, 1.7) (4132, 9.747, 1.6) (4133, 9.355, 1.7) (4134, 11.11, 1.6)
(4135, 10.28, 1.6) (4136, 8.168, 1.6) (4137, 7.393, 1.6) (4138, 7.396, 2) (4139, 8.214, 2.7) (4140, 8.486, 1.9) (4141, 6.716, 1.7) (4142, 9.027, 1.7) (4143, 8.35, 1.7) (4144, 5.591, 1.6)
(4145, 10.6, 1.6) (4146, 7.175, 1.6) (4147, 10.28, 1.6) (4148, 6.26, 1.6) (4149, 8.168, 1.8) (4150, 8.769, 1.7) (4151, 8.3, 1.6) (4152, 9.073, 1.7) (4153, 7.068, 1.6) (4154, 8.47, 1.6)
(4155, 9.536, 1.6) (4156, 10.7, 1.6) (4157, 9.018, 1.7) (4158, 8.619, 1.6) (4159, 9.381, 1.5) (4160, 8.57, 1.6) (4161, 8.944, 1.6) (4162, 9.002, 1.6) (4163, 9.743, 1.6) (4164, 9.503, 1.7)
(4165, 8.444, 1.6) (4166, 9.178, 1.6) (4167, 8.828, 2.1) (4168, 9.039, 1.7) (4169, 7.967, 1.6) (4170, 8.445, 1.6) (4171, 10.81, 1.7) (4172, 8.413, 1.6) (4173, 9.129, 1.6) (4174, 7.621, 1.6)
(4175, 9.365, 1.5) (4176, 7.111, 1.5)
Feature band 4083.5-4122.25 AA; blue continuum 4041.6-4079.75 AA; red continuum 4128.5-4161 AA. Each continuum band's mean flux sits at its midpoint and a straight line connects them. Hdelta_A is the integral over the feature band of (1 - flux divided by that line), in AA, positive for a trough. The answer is -1.9 AA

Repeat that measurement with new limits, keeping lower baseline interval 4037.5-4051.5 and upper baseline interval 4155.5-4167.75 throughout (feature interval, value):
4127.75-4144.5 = 0.9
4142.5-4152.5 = 1.0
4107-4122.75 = -0.5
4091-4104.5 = 0.7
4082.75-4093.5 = -1.9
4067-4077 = -0.5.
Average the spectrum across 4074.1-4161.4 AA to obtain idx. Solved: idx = 9.07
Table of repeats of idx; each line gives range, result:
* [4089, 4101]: 9.44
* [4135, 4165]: 8.53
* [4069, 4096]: 9.94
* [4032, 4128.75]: 9.21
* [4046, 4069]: 8.78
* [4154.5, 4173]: 9.12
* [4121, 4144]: 8.92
